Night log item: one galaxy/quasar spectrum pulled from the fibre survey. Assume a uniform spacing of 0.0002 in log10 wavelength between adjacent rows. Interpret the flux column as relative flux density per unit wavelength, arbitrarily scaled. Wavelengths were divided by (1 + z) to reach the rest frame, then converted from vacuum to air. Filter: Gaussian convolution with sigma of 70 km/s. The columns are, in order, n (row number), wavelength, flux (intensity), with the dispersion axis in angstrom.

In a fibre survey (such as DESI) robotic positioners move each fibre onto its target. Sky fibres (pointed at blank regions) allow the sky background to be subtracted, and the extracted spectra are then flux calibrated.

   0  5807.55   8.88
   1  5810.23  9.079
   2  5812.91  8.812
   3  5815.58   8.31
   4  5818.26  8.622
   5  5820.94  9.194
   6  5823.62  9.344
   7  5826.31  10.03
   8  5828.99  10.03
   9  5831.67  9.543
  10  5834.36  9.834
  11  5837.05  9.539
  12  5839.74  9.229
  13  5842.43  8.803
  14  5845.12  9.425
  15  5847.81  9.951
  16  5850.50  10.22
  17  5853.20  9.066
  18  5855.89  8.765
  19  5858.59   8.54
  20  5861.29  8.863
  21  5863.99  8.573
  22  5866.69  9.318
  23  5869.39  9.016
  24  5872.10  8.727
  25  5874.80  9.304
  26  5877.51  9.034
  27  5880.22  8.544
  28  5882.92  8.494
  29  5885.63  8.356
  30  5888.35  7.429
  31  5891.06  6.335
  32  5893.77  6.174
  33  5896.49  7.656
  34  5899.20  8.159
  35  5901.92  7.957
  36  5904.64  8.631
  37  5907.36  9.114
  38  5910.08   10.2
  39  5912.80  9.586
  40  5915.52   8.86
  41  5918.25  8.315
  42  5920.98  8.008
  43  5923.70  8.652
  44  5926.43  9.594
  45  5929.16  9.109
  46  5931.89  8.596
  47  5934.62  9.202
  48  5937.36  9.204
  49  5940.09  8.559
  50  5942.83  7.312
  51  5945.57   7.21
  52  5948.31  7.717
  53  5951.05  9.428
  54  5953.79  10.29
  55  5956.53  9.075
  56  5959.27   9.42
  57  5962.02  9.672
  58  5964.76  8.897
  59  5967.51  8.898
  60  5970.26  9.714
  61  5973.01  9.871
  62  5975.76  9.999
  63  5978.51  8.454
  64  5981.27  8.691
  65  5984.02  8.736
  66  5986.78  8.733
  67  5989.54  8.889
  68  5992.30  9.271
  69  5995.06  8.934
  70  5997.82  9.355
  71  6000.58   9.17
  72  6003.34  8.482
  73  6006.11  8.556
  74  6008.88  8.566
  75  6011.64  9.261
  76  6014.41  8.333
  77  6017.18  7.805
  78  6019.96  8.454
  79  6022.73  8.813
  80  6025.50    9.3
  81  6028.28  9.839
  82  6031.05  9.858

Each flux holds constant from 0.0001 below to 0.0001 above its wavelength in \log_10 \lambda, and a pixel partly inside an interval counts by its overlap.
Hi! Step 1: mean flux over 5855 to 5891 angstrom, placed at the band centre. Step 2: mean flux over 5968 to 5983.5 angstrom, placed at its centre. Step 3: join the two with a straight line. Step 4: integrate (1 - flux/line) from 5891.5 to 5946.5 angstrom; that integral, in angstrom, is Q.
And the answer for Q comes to 2.66 angstrom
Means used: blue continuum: 8.6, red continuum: 9.29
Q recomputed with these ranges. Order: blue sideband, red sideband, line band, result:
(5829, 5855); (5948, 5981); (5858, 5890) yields 2.73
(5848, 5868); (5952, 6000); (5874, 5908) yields 4.05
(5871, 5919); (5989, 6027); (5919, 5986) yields -2.55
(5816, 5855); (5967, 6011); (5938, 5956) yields 1.30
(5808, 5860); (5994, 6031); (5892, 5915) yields 1.77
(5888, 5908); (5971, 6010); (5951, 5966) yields -1.67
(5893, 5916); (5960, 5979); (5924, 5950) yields 1.28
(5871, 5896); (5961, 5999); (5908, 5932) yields -1.62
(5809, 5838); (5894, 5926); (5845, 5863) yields -0.37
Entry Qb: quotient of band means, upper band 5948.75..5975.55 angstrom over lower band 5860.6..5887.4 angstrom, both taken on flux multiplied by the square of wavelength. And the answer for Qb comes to 1.1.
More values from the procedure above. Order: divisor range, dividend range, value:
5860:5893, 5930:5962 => 1.06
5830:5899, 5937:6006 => 1.06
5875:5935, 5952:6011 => 1.11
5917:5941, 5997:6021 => 1.01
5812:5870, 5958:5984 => 1.05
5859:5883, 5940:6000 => 1.04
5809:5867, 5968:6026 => 1.02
